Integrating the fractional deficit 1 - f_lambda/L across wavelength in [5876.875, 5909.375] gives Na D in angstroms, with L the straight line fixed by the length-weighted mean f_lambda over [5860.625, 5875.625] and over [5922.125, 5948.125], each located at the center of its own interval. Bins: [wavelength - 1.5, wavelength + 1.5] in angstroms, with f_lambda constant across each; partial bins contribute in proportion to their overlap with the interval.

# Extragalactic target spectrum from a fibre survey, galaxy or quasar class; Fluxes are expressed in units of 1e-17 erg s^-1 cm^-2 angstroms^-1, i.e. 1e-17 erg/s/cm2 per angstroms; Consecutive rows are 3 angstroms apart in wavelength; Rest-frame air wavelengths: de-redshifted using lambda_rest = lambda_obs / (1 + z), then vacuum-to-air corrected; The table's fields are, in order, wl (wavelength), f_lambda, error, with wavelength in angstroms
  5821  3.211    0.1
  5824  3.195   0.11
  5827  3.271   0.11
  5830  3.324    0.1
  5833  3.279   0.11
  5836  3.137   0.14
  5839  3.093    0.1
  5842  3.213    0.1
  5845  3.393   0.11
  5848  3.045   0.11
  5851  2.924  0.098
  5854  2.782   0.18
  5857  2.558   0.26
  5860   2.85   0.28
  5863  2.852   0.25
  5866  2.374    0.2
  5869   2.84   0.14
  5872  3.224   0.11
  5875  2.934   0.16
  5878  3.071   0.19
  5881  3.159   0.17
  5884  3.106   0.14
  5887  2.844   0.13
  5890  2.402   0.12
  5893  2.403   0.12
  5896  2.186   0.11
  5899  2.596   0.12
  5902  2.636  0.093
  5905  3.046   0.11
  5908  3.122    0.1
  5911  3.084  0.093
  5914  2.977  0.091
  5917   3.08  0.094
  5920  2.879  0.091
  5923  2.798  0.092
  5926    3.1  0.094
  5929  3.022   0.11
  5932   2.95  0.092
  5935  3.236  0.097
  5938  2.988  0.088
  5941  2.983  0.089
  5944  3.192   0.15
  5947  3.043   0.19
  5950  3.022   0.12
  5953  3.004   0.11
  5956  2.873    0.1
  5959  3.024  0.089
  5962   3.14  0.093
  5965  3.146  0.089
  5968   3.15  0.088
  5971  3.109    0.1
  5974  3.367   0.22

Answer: 1.55 angstroms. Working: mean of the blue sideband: 2.84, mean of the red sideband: 3.04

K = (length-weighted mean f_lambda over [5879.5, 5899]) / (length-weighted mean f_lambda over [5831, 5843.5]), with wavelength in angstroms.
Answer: 0.84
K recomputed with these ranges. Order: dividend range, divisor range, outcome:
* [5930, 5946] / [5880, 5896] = 1.13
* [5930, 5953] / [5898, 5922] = 1.04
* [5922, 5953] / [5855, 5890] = 1.06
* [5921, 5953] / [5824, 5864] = 0.99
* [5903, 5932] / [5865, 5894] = 1.05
